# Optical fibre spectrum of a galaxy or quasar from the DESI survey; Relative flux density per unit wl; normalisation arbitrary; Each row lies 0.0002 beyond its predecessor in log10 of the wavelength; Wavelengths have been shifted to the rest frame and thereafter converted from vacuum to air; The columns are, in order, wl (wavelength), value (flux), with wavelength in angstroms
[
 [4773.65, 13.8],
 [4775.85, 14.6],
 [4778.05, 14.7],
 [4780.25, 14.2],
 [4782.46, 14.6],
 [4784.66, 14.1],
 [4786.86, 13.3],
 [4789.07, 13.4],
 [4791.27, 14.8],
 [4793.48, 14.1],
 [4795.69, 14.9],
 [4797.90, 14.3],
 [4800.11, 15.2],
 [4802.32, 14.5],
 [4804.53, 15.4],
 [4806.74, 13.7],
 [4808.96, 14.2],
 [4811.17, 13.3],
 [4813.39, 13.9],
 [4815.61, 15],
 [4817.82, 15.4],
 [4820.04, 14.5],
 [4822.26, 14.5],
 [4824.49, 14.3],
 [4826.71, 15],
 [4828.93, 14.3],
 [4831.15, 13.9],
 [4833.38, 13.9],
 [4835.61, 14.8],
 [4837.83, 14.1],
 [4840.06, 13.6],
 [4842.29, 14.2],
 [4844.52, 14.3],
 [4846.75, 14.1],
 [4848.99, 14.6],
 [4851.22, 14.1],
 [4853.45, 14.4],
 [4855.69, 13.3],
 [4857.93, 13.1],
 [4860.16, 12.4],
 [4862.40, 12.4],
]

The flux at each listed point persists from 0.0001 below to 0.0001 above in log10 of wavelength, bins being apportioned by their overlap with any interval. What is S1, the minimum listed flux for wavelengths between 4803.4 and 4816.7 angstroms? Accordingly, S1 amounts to 13.3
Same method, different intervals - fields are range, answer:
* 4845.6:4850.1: 14.1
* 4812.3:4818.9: 13.9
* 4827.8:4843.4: 13.6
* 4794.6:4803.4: 14.3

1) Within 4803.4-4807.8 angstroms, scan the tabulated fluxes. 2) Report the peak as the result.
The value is 15.4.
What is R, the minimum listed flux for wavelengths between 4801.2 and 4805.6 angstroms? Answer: 14.5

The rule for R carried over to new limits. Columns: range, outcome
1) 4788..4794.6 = 13.4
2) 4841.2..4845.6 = 14.2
